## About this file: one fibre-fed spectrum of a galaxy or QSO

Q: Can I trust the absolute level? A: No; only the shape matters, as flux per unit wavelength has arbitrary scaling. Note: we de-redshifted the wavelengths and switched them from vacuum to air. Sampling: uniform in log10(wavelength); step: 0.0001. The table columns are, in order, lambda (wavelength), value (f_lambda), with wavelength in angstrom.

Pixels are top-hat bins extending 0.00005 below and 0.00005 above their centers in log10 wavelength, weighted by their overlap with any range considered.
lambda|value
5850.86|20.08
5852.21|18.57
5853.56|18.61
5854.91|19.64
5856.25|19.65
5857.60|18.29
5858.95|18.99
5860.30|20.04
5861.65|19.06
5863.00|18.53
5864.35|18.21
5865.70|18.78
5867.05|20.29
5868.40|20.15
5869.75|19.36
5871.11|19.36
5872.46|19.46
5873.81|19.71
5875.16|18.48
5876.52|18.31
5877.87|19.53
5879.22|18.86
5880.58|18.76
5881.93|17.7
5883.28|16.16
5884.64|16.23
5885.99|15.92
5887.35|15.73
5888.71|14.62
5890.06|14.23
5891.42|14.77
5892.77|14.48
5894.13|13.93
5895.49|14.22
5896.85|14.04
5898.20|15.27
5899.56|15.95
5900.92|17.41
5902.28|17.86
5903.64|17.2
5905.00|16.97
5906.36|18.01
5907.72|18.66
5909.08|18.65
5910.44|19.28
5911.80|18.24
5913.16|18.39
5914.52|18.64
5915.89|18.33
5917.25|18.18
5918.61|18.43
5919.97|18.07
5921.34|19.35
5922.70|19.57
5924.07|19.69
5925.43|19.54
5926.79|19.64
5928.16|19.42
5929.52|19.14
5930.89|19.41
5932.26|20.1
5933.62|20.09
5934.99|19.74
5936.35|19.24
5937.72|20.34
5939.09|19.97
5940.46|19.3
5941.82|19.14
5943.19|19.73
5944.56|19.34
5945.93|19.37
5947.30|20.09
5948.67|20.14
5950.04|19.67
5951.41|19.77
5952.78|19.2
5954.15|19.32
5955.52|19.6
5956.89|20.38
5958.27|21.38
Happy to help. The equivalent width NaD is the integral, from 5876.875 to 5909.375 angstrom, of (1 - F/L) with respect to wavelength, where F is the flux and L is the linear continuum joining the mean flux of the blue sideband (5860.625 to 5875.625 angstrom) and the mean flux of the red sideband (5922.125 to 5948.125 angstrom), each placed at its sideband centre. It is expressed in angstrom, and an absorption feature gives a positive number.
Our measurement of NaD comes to 4.9 angstrom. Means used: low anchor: 19.2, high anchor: 19.6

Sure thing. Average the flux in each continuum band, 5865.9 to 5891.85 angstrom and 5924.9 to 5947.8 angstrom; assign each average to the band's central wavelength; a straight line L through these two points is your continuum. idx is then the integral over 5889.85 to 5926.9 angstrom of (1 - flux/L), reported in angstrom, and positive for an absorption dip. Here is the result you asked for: 2.7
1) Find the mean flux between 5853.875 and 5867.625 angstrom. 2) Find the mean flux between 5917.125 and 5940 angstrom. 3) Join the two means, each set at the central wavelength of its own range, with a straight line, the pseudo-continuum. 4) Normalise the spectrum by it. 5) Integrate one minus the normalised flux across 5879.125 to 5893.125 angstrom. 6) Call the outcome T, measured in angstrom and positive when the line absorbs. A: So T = 2.3 angstrom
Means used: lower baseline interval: 19.1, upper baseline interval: 19.4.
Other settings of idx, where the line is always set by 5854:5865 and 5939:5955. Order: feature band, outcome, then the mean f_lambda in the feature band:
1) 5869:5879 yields 0.0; 19.2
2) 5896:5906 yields 1.5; 16.4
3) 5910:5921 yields 0.5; 18.5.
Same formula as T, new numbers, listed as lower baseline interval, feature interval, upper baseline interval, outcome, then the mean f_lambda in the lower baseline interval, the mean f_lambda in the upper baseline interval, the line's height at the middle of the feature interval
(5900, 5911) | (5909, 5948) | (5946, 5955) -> -0.91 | 17.9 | 19.7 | 18.8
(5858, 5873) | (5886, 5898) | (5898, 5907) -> 2.07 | 19.3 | 17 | 17.7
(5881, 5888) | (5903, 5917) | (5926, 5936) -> -0.03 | 16.4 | 19.6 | 18.2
